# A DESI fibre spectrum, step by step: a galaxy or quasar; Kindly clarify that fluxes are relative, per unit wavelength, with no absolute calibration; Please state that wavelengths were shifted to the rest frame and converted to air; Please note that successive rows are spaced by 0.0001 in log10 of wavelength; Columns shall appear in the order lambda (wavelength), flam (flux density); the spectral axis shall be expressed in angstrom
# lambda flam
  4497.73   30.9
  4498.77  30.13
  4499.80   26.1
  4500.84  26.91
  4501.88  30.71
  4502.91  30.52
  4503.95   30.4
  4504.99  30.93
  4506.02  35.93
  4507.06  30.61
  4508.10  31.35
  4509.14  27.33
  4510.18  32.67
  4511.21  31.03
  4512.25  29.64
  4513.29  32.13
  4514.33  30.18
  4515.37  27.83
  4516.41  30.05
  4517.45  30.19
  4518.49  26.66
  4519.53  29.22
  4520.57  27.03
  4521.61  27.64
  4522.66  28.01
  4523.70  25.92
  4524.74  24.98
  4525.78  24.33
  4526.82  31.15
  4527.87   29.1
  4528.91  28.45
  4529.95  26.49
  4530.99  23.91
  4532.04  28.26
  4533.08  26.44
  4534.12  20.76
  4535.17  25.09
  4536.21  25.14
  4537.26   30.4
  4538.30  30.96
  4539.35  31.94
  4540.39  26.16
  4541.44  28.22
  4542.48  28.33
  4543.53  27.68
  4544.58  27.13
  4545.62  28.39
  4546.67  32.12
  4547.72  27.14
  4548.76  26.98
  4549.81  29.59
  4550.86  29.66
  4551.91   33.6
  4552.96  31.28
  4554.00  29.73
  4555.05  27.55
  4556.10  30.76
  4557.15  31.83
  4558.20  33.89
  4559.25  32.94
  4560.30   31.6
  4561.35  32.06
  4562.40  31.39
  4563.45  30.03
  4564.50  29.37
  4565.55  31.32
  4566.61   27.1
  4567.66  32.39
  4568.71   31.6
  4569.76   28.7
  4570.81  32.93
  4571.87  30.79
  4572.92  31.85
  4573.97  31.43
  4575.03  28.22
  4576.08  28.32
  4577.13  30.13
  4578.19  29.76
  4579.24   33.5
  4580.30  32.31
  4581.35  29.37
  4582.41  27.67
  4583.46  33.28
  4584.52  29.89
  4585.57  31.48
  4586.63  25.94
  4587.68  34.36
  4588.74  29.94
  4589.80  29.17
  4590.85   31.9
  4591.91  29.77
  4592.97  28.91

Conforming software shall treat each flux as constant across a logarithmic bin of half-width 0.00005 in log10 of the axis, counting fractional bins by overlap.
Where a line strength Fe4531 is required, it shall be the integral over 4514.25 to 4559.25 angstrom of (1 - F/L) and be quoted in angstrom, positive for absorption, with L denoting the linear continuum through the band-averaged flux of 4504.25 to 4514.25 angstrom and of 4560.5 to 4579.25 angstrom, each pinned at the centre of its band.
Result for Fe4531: 3.6 angstrom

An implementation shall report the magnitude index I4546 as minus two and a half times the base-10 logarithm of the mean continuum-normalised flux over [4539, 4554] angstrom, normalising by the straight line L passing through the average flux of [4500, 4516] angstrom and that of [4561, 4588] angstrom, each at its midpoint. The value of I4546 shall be 0.049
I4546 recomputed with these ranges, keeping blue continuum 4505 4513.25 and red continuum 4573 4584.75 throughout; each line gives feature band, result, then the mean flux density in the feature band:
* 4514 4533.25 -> 0.13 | 27.7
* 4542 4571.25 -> 0.02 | 30.2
